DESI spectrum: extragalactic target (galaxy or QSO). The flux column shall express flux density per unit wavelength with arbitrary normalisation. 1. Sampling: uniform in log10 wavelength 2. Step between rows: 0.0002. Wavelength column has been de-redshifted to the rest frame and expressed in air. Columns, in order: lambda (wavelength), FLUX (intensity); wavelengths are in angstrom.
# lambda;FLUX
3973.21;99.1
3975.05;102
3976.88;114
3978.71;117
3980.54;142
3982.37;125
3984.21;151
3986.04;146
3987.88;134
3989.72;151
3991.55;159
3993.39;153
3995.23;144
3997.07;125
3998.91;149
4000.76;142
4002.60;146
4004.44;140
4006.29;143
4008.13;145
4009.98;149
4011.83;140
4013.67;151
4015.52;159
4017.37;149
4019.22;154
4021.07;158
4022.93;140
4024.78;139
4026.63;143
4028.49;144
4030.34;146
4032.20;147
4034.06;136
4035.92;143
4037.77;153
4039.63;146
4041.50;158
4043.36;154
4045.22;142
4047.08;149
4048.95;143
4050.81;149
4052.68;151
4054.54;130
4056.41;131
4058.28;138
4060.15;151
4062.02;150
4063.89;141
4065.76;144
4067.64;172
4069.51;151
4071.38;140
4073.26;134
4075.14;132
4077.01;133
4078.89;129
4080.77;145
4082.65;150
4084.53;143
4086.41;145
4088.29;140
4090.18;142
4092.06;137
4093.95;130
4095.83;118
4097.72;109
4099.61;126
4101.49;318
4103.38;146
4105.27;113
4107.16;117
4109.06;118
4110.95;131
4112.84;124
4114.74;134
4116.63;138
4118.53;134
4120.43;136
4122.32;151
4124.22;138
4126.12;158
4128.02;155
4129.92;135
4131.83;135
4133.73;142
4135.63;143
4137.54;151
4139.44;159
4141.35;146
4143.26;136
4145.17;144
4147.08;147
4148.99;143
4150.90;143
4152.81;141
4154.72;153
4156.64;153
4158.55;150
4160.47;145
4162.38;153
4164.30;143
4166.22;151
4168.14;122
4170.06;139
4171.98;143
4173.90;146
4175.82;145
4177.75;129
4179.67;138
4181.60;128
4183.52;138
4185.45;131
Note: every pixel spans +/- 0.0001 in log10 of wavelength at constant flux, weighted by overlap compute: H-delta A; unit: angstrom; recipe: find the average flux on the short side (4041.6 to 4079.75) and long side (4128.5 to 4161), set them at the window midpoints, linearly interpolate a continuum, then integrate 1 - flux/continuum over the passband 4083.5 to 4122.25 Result 1.1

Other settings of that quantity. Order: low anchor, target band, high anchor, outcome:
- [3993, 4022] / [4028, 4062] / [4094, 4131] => -0.08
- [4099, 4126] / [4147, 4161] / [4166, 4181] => -0.64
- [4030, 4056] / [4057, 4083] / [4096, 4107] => 1.26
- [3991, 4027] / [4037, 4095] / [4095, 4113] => 0.30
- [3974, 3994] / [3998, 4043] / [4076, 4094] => -3.22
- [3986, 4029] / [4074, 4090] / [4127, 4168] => 0.67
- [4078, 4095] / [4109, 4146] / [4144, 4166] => 0.82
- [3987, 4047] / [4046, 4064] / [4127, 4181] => 0.28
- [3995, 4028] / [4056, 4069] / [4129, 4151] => -0.25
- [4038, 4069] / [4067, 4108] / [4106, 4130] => -0.83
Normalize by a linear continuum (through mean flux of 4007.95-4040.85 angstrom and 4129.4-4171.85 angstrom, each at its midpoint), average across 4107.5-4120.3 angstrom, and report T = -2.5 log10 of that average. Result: 0.12 mag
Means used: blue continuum 147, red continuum 144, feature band 130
